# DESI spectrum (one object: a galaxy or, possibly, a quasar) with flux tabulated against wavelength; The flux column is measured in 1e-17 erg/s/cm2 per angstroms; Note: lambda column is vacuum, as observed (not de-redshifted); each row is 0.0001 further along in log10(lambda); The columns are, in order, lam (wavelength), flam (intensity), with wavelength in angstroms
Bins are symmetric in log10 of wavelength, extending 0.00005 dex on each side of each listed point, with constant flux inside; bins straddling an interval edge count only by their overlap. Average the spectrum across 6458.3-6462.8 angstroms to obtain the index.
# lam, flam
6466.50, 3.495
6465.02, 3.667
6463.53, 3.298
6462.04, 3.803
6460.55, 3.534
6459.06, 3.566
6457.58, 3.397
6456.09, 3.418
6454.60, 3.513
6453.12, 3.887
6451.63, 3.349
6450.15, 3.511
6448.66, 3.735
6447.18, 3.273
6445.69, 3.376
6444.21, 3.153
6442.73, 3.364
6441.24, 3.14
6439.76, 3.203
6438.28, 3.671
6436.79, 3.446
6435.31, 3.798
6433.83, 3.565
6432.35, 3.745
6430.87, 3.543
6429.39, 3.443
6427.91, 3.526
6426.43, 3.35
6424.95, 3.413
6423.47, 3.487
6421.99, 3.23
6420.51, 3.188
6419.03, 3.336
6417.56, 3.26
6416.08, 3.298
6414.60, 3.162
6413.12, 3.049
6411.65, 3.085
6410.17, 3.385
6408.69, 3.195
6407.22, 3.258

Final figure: 3.63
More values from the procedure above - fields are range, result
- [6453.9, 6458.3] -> 3.44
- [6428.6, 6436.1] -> 3.62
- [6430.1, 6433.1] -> 3.65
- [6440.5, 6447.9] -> 3.26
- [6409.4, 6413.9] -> 3.17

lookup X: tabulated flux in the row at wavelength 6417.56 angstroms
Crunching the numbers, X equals 3.26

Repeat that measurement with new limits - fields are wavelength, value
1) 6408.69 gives 3.195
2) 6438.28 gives 3.671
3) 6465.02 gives 3.667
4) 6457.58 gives 3.397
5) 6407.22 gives 3.258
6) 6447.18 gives 3.273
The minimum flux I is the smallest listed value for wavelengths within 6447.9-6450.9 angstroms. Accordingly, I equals 3.511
